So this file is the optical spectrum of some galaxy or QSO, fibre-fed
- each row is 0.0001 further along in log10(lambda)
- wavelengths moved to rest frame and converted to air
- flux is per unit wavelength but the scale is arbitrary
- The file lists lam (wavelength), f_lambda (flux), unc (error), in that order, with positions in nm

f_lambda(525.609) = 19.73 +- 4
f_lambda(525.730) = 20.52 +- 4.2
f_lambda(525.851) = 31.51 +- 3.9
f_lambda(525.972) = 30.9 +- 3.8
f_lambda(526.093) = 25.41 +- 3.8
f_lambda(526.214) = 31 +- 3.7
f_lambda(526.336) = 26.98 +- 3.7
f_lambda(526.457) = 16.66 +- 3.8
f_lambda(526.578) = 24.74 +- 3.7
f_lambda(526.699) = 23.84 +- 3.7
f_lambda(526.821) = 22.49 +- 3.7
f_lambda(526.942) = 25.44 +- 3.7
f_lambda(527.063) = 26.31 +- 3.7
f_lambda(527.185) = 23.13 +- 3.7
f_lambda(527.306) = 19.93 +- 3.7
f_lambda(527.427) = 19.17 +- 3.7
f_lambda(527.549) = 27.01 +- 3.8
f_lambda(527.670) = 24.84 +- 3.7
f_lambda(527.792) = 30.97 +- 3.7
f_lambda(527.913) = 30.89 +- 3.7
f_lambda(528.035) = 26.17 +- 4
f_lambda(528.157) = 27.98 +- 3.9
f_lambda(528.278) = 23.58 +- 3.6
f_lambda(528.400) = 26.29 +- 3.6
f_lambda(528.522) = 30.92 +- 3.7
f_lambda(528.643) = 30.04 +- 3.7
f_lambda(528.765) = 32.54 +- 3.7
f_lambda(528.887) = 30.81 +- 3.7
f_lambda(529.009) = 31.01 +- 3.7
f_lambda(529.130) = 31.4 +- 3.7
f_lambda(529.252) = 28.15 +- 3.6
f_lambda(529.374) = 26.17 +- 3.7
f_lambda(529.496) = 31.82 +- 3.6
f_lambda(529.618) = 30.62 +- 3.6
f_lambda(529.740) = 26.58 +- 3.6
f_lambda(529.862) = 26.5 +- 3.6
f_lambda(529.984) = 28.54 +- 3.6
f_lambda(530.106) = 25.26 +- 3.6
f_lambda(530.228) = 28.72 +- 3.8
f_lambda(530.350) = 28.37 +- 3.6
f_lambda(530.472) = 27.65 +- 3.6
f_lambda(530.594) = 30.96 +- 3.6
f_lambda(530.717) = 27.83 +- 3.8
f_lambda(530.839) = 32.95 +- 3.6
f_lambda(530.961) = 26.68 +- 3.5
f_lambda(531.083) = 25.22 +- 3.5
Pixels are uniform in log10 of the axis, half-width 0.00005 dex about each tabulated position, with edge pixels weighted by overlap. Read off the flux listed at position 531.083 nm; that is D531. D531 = 25.22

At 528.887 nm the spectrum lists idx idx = 30.81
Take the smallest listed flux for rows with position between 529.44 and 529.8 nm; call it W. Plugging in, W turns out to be 26.58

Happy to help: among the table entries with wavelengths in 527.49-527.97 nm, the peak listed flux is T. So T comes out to 30.97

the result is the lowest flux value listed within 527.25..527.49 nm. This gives 19.17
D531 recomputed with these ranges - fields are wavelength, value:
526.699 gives 23.84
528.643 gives 30.04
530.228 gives 28.72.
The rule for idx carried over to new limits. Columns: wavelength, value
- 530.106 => 25.26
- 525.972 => 30.9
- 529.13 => 31.4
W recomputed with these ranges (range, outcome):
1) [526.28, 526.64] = 16.66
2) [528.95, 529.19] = 31.01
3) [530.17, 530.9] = 27.65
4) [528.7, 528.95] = 30.81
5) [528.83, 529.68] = 26.17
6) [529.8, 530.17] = 25.26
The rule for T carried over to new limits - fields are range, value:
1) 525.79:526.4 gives 31.51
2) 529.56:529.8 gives 30.62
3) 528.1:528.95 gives 32.54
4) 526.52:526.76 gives 24.74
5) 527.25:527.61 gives 27.01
